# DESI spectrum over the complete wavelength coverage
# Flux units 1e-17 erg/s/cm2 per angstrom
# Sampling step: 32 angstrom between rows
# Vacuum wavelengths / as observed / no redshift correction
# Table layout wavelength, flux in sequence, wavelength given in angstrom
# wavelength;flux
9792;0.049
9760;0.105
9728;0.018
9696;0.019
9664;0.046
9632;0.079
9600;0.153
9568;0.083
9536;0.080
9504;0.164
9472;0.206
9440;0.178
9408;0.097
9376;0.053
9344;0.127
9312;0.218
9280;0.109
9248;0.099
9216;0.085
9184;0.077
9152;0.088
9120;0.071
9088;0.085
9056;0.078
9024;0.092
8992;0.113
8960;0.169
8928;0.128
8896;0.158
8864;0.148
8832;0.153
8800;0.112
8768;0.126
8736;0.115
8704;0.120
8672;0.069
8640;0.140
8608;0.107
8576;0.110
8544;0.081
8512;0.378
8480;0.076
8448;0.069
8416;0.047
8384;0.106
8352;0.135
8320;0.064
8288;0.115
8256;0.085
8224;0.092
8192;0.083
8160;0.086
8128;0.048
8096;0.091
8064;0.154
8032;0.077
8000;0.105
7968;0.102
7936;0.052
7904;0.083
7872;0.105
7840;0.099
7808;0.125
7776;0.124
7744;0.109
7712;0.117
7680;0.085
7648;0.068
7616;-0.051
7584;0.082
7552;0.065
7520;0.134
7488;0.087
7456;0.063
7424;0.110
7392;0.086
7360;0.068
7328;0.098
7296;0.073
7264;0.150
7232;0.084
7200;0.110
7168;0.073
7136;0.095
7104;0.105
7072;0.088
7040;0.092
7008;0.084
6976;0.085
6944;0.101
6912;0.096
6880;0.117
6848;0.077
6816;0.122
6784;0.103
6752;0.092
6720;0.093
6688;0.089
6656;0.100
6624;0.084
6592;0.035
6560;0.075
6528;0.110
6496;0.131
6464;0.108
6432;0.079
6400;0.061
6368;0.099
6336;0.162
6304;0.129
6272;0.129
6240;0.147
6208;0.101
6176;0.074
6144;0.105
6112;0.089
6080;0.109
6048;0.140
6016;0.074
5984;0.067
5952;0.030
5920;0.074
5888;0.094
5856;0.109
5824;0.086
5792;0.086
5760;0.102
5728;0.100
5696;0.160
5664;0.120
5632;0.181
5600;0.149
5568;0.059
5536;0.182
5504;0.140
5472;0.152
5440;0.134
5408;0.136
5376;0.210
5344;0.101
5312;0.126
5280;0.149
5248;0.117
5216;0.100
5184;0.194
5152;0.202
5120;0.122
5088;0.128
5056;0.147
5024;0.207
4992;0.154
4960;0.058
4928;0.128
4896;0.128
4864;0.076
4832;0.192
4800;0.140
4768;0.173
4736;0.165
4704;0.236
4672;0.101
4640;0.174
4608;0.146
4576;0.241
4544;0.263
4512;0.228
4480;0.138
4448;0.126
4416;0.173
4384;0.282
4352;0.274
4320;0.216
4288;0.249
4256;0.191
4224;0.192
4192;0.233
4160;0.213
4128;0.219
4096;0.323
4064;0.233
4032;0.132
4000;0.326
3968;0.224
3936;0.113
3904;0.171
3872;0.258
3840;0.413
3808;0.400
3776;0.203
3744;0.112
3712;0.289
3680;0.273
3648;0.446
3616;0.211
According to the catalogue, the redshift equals 1.28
